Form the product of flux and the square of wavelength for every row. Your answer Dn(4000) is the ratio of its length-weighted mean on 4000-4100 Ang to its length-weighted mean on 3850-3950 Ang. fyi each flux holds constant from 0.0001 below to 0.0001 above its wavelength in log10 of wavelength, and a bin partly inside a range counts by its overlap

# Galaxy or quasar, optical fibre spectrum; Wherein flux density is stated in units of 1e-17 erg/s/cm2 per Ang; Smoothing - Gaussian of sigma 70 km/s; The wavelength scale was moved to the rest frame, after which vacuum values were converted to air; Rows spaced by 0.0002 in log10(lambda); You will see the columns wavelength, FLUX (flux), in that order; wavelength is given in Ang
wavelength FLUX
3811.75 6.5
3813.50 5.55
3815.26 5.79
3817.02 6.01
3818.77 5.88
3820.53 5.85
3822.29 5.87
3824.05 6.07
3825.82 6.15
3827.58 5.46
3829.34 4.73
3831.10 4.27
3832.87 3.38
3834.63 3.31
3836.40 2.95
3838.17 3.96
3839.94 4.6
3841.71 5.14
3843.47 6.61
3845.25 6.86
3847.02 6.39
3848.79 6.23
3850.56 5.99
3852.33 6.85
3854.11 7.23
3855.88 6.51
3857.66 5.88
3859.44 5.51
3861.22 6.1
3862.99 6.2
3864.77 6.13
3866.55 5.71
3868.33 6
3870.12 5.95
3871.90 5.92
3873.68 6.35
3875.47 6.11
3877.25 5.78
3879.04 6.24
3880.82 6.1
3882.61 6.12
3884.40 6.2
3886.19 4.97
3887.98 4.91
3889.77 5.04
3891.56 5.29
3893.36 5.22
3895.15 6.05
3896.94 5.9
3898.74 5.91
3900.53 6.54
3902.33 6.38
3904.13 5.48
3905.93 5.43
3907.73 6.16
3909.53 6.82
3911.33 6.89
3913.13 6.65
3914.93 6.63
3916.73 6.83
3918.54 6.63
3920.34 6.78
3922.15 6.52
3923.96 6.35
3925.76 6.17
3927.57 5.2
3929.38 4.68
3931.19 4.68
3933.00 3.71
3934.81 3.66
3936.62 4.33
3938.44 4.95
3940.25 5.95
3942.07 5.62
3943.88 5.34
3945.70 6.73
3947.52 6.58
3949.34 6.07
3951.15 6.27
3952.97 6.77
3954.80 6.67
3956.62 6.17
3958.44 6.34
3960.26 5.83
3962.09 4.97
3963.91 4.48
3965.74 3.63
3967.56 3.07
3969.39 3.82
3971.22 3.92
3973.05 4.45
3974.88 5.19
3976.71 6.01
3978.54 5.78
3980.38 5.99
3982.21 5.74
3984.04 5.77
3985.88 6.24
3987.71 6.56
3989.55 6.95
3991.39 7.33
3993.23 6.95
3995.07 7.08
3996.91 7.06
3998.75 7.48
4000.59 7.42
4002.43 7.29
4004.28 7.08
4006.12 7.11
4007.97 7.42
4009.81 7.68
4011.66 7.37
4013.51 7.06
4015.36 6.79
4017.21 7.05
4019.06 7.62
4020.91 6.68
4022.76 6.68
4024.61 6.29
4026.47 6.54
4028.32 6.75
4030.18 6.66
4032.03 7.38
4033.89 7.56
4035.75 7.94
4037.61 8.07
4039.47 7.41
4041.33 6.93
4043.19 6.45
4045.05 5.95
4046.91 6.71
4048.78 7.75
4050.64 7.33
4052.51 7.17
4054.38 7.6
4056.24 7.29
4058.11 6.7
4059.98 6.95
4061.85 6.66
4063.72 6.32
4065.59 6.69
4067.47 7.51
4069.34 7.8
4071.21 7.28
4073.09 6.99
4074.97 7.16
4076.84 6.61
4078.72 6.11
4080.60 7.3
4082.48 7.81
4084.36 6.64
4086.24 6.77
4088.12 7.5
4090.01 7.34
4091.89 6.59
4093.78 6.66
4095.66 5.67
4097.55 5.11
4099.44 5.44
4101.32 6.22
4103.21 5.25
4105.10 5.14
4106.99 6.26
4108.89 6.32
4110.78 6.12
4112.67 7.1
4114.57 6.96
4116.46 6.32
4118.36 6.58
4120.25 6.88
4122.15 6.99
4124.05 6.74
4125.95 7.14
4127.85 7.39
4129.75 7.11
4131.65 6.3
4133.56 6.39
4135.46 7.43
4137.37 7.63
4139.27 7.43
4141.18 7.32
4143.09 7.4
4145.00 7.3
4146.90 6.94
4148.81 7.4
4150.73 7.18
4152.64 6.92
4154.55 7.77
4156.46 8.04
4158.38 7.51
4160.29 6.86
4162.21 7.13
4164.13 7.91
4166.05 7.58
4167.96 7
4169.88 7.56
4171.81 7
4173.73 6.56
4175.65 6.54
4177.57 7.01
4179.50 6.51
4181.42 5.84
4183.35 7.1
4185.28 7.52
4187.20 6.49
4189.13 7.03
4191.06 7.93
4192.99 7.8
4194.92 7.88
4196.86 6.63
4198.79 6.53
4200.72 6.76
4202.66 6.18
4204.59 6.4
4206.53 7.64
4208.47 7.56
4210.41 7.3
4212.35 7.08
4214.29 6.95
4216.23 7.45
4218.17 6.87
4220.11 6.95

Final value 1.3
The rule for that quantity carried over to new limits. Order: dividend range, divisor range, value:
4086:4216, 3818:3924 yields 1.36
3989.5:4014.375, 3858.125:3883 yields 1.29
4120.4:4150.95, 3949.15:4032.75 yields 1.21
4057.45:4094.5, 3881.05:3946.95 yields 1.32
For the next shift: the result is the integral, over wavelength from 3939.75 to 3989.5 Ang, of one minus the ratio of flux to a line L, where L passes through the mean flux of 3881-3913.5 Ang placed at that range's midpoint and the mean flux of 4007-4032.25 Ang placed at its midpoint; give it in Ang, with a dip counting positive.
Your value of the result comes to 6.97 Ang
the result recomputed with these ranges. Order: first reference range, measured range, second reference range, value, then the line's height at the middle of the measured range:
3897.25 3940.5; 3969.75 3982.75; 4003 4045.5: 2.6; 6.5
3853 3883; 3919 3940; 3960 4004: 2.5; 5.95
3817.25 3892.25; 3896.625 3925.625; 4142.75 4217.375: -2.3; 5.9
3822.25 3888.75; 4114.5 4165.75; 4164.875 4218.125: -2.5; 6.82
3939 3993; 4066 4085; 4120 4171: -1.4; 6.63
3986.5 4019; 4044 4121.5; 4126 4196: 5.2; 7.17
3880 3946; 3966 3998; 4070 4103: 2.0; 6.1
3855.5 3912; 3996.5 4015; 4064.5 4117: -2.8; 6.32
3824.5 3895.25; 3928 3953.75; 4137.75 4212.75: 2.7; 6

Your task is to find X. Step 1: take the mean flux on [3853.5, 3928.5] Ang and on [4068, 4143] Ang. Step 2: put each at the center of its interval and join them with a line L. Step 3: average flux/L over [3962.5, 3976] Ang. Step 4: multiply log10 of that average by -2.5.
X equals 0.46 mag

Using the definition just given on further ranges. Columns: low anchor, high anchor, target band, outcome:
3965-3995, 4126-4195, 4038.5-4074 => -0.13 mag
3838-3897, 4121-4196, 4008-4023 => -0.10 mag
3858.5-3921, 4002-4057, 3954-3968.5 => 0.27 mag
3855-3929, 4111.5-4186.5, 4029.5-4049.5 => -0.08 mag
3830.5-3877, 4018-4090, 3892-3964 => 0.05 mag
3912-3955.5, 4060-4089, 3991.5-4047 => -0.09 mag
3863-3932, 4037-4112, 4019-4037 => -0.07 mag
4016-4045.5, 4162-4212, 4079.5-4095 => 0.00 mag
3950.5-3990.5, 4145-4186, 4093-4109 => 0.15 mag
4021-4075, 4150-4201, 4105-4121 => 0.10 mag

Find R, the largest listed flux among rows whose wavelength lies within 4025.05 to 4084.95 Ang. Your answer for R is 8.07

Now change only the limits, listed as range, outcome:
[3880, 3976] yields 6.89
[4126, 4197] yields 8.04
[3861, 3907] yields 6.54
